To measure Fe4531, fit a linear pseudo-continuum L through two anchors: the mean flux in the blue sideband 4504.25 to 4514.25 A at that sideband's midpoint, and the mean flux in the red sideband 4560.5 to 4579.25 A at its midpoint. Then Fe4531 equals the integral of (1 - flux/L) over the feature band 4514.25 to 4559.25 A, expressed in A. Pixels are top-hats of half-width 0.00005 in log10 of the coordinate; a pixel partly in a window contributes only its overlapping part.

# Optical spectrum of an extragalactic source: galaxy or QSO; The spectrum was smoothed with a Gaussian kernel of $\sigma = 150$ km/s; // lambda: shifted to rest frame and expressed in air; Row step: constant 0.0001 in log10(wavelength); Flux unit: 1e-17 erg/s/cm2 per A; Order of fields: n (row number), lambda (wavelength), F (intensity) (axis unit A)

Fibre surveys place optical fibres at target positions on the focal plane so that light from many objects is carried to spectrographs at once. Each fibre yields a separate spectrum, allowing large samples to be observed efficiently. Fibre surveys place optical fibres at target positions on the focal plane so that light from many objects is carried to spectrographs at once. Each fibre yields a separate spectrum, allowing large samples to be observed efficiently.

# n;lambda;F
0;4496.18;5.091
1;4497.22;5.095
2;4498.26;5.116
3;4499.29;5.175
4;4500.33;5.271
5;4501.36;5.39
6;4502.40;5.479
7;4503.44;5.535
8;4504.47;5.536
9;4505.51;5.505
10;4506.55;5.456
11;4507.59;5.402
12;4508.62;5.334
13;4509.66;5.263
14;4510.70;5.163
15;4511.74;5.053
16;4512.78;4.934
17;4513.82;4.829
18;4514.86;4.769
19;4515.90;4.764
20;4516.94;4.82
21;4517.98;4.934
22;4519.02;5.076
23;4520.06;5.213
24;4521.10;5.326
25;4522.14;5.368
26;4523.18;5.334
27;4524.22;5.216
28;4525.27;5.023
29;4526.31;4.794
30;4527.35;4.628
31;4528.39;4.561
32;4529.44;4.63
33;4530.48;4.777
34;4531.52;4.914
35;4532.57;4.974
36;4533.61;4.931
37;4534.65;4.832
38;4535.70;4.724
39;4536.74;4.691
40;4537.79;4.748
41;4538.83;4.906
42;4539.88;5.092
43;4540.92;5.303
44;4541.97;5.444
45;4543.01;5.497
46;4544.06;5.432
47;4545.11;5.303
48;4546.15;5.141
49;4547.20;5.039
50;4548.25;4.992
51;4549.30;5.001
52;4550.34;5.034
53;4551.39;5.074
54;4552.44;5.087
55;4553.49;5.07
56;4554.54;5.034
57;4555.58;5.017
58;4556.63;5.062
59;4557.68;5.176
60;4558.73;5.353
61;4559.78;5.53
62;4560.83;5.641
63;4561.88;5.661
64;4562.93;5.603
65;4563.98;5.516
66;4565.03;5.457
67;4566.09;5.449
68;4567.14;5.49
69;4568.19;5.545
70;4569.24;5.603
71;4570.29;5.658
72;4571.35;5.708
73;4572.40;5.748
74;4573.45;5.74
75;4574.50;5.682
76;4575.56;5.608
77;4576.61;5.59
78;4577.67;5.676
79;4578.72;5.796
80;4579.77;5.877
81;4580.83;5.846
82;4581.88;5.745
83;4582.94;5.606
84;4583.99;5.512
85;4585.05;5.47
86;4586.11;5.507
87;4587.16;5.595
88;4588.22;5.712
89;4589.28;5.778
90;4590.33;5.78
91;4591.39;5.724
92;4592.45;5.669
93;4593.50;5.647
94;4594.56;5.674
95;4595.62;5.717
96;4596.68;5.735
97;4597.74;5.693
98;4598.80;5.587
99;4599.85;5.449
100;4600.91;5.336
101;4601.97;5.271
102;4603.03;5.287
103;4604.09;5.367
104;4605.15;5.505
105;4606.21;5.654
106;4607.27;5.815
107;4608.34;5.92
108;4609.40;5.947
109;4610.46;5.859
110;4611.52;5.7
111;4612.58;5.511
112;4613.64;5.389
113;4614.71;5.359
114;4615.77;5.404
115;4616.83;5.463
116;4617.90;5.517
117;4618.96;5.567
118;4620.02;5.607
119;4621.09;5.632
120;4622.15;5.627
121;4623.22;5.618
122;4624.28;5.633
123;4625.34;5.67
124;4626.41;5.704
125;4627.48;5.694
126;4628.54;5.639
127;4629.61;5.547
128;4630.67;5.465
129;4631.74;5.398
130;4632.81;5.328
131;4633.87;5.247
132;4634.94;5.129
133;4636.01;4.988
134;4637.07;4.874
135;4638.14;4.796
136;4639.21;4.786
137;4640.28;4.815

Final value 3.2 A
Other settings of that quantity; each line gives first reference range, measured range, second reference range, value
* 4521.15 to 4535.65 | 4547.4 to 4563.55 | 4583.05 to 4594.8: 0.1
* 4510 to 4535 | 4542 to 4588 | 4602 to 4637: -2.1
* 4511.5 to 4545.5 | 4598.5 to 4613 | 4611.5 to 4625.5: -0.3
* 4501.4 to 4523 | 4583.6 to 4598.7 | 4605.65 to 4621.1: -0.4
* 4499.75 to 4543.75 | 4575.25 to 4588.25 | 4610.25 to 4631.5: -0.7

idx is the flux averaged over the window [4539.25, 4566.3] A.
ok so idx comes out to 5.27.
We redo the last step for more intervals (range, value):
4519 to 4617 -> 5.38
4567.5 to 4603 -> 5.64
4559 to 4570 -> 5.55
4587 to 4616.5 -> 5.61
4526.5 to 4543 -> 4.9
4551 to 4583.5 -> 5.51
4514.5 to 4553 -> 5.01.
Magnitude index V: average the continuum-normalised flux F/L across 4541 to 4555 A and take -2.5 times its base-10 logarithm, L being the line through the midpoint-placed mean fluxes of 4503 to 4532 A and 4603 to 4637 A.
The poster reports 0.009 mag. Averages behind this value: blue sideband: 5.08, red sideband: 5.53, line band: 5.17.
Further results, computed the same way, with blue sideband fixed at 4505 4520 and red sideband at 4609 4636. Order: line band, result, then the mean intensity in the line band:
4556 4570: -0.03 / 5.47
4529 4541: 0.07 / 4.87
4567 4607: -0.05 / 5.62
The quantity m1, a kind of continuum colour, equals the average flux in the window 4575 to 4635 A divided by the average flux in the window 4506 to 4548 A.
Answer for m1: 1.11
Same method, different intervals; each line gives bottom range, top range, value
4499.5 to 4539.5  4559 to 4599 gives 1.12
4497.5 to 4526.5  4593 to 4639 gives 1.06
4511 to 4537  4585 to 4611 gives 1.14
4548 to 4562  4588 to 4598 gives 1.10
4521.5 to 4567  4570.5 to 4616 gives 1.10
